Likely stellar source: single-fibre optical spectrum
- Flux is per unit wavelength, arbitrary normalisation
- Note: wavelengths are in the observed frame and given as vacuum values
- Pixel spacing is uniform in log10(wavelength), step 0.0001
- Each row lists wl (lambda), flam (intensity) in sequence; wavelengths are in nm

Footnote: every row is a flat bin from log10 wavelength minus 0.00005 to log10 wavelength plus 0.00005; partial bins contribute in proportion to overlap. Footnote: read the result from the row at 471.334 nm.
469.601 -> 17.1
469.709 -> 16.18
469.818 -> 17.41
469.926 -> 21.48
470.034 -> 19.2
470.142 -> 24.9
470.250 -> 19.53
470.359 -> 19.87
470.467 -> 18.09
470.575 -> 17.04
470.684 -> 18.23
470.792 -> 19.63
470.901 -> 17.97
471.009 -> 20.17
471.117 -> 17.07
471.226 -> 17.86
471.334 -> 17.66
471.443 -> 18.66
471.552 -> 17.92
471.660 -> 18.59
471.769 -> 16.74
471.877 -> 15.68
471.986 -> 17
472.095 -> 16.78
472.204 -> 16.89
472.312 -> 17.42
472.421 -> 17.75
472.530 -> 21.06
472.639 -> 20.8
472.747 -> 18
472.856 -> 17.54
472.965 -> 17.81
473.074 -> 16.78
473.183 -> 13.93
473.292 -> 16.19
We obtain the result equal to 17.66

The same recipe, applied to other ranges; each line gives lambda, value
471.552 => 17.92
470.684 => 18.23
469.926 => 21.48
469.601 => 17.1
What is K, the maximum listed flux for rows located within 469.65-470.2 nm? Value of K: 24.9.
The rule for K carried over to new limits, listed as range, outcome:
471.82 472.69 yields 21.06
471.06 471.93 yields 18.66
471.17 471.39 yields 17.86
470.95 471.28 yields 20.17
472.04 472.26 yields 16.89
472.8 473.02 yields 17.81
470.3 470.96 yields 19.87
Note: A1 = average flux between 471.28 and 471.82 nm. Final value 17.9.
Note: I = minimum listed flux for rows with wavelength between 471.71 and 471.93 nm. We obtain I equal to 15.68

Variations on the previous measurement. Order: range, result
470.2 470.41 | 19.53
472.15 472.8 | 16.89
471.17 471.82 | 16.74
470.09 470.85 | 17.04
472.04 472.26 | 16.78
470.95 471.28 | 17.07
